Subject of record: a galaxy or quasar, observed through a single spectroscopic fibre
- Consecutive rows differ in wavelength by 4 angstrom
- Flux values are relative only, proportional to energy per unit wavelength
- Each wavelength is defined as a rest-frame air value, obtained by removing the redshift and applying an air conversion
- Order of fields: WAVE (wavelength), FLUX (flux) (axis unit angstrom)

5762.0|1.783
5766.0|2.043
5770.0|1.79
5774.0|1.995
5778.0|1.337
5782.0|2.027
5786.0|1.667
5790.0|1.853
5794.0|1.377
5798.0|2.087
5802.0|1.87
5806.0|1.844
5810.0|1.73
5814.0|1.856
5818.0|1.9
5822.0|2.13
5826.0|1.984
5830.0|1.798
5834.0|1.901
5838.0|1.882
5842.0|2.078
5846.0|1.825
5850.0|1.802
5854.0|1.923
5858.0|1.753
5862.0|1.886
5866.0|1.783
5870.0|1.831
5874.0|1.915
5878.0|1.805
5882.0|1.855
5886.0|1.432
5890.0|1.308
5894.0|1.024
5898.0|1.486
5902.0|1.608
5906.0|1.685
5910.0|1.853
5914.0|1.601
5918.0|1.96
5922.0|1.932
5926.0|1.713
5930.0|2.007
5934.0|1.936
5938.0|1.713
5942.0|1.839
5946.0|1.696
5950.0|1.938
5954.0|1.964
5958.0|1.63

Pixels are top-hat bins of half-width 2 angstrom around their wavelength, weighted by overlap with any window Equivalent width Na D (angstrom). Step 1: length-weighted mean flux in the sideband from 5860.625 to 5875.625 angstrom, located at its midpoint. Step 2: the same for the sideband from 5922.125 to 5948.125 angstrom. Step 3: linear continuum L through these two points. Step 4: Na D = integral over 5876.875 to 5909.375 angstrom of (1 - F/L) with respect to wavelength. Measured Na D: 5.5 angstrom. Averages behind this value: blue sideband 1.85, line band 1.53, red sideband 1.83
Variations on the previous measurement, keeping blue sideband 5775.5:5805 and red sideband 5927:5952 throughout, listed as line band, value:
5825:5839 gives -0.8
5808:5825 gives -1.3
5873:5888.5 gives 0.7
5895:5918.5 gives 2.2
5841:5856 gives -0.9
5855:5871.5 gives -0.2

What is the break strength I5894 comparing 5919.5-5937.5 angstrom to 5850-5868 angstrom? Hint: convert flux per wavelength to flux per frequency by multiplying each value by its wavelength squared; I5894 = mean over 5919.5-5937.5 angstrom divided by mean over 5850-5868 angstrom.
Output 1.1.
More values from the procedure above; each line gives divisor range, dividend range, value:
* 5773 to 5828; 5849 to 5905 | 0.94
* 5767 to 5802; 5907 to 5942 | 1.08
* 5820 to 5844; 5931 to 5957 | 0.98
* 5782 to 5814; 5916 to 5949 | 1.08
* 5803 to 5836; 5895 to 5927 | 0.93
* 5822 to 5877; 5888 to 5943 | 0.92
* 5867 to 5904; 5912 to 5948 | 1.16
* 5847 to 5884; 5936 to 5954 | 1.01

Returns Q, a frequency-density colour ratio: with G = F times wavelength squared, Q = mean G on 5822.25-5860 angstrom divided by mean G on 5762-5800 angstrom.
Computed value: 1.1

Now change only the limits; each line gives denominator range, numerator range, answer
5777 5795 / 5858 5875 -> 1.12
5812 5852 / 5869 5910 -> 0.85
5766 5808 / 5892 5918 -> 0.91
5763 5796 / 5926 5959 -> 1.10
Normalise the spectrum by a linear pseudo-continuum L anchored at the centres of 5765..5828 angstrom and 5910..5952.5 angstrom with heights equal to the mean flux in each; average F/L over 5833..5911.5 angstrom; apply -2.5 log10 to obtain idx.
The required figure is 0.07 mag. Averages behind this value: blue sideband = 1.84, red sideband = 1.84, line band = 1.73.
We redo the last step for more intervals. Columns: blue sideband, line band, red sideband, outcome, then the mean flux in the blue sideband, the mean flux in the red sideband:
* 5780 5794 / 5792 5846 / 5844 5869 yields -0.044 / 1.78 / 1.83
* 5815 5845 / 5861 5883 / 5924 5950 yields 0.032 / 1.95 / 1.83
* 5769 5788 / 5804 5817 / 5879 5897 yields -0.095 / 1.76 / 1.43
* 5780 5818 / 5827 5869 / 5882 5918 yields -0.110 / 1.82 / 1.54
